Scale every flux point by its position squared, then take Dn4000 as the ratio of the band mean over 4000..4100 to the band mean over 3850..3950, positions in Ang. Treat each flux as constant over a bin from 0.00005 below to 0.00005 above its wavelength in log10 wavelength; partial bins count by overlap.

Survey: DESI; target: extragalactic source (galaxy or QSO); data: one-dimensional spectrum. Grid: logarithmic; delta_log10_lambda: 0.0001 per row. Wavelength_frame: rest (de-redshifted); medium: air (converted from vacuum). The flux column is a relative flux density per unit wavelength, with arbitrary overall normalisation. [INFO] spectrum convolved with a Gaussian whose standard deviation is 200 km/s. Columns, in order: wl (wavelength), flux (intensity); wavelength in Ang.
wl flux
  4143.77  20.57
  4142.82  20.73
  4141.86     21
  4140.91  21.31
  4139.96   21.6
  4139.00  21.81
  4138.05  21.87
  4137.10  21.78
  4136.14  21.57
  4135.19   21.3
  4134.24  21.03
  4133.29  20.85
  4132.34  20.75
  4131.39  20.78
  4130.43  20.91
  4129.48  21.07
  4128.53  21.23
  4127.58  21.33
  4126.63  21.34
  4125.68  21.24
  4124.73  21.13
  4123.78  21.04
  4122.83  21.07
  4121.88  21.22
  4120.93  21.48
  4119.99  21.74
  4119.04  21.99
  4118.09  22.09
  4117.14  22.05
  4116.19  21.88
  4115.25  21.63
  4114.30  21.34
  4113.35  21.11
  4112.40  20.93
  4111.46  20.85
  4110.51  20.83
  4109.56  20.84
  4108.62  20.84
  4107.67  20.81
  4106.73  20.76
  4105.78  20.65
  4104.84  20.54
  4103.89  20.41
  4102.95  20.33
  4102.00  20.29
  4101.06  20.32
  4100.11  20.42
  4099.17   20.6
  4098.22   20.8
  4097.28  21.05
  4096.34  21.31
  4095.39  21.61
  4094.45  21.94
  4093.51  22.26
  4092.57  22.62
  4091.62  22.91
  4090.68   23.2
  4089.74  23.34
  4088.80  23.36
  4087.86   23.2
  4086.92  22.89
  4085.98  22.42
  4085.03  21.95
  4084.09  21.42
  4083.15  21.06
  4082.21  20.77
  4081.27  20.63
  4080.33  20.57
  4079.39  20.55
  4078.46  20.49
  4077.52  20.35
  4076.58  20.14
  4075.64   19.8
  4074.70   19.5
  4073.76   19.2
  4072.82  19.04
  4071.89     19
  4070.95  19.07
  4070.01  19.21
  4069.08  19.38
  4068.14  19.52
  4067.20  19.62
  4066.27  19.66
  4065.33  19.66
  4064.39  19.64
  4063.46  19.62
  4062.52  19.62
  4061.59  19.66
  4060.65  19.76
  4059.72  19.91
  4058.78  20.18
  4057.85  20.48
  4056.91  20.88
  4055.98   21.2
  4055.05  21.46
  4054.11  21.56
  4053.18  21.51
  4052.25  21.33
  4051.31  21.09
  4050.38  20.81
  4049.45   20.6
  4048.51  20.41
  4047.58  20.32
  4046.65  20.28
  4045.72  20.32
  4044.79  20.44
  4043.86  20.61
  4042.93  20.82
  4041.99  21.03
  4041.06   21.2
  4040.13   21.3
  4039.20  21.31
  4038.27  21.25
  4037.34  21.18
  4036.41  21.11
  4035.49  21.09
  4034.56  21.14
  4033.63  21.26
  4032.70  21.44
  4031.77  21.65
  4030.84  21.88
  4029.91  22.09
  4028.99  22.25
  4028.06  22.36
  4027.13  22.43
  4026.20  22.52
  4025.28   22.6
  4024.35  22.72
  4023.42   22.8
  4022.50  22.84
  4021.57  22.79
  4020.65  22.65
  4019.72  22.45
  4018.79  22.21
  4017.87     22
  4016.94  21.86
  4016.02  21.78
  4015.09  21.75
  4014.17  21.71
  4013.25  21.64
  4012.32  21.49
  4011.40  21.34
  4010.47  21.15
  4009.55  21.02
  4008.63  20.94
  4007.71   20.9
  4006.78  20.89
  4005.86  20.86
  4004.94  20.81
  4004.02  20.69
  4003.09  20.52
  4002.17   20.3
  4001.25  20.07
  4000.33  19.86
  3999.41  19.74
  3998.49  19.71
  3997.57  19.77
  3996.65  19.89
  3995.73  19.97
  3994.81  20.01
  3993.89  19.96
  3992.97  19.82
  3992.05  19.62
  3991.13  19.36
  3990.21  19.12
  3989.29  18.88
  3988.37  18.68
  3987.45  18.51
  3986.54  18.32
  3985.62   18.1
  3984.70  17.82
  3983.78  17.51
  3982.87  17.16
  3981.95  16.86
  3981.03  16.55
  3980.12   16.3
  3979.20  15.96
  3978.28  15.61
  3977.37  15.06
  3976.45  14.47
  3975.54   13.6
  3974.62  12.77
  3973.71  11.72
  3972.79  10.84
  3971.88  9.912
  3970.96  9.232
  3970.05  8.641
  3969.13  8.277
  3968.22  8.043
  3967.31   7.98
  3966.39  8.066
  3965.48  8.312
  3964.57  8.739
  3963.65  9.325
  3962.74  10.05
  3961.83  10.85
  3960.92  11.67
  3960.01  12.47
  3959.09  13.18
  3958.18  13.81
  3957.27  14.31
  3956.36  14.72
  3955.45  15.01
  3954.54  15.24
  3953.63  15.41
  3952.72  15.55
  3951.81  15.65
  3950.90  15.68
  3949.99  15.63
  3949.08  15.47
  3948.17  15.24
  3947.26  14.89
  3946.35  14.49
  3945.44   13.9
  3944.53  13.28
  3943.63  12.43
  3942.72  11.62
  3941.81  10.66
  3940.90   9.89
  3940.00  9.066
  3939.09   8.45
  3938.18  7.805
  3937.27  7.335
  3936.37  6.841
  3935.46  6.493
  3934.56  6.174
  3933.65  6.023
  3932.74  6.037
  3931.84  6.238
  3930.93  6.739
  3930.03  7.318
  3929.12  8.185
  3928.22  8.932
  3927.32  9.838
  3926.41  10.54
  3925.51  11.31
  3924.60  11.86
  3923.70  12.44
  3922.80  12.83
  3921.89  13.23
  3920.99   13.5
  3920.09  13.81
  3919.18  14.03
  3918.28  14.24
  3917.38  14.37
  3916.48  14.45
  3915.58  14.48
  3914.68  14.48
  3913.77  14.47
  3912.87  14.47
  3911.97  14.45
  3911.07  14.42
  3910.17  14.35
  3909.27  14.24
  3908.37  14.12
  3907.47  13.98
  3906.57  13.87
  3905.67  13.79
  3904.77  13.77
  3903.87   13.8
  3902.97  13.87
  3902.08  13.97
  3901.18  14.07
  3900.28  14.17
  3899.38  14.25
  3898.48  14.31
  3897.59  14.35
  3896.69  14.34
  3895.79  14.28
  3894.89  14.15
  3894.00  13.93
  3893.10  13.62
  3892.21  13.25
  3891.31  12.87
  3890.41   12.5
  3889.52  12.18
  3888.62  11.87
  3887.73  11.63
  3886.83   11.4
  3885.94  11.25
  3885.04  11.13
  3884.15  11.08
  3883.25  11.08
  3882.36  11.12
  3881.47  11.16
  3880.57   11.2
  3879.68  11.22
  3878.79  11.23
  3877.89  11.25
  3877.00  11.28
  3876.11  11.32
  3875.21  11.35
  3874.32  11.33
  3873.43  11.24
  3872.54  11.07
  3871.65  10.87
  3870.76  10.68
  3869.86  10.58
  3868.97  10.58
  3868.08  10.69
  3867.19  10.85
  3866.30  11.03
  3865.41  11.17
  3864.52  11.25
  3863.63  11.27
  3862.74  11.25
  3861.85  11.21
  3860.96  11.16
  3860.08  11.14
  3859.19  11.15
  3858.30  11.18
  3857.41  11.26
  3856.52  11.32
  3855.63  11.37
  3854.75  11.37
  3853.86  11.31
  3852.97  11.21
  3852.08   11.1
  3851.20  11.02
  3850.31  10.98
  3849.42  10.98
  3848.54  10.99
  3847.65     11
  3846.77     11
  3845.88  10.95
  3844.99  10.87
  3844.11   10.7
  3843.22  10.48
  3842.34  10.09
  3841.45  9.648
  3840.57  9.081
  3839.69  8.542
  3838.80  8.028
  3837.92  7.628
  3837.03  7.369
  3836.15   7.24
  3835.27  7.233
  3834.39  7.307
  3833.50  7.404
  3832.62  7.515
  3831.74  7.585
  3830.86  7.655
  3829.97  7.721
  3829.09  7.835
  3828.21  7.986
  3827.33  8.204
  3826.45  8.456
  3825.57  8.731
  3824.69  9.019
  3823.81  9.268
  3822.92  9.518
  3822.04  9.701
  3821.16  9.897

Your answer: 1.9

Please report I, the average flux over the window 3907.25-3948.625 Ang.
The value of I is 11.5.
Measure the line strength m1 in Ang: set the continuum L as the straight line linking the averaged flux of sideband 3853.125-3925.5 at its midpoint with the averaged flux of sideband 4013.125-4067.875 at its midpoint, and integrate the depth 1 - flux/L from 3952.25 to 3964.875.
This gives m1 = 2.7 Ang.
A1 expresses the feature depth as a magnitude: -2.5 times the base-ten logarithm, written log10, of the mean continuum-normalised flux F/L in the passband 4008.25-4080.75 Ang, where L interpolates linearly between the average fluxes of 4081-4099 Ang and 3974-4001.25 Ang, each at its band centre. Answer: -0.04 mag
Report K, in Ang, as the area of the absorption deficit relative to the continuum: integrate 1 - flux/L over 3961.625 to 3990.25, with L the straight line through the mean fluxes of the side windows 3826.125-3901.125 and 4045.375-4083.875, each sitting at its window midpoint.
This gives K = 4.9 Ang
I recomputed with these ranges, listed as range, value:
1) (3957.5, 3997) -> 14.4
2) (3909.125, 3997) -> 13.1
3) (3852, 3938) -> 11.8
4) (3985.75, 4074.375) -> 20.7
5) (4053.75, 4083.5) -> 20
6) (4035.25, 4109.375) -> 20.8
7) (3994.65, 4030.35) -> 21.4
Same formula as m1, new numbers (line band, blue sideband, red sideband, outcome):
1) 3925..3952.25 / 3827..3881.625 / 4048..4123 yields 7.23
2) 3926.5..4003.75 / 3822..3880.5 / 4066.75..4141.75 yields 8.17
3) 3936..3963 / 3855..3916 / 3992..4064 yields 5.96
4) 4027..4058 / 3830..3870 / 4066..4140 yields -4.63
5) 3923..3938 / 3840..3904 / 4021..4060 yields 6.65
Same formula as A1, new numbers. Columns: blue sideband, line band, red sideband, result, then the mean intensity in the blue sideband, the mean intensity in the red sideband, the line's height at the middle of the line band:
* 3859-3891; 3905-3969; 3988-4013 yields 0.29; 11.2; 20.2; 15.7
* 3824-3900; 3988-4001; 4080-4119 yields -0.17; 10.7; 21.4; 16.7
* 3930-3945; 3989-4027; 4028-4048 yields -0.21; 8.42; 21.2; 17.4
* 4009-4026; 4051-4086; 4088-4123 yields 0.07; 22.1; 21.4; 21.7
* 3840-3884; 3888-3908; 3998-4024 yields -0.02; 11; 21.3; 13.5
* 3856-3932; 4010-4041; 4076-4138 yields -0.22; 12.2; 21.3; 17.8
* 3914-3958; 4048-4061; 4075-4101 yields -0.08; 11.8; 21.5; 19.4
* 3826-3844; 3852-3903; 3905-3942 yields -0.22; 8.2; 11.2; 9.65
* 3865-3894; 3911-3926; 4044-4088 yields -0.03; 11.4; 20.4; 13.3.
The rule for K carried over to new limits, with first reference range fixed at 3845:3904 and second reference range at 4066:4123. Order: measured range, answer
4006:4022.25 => -3.7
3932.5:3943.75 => 4.8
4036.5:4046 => -1.1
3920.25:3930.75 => 2.3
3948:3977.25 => 6.2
